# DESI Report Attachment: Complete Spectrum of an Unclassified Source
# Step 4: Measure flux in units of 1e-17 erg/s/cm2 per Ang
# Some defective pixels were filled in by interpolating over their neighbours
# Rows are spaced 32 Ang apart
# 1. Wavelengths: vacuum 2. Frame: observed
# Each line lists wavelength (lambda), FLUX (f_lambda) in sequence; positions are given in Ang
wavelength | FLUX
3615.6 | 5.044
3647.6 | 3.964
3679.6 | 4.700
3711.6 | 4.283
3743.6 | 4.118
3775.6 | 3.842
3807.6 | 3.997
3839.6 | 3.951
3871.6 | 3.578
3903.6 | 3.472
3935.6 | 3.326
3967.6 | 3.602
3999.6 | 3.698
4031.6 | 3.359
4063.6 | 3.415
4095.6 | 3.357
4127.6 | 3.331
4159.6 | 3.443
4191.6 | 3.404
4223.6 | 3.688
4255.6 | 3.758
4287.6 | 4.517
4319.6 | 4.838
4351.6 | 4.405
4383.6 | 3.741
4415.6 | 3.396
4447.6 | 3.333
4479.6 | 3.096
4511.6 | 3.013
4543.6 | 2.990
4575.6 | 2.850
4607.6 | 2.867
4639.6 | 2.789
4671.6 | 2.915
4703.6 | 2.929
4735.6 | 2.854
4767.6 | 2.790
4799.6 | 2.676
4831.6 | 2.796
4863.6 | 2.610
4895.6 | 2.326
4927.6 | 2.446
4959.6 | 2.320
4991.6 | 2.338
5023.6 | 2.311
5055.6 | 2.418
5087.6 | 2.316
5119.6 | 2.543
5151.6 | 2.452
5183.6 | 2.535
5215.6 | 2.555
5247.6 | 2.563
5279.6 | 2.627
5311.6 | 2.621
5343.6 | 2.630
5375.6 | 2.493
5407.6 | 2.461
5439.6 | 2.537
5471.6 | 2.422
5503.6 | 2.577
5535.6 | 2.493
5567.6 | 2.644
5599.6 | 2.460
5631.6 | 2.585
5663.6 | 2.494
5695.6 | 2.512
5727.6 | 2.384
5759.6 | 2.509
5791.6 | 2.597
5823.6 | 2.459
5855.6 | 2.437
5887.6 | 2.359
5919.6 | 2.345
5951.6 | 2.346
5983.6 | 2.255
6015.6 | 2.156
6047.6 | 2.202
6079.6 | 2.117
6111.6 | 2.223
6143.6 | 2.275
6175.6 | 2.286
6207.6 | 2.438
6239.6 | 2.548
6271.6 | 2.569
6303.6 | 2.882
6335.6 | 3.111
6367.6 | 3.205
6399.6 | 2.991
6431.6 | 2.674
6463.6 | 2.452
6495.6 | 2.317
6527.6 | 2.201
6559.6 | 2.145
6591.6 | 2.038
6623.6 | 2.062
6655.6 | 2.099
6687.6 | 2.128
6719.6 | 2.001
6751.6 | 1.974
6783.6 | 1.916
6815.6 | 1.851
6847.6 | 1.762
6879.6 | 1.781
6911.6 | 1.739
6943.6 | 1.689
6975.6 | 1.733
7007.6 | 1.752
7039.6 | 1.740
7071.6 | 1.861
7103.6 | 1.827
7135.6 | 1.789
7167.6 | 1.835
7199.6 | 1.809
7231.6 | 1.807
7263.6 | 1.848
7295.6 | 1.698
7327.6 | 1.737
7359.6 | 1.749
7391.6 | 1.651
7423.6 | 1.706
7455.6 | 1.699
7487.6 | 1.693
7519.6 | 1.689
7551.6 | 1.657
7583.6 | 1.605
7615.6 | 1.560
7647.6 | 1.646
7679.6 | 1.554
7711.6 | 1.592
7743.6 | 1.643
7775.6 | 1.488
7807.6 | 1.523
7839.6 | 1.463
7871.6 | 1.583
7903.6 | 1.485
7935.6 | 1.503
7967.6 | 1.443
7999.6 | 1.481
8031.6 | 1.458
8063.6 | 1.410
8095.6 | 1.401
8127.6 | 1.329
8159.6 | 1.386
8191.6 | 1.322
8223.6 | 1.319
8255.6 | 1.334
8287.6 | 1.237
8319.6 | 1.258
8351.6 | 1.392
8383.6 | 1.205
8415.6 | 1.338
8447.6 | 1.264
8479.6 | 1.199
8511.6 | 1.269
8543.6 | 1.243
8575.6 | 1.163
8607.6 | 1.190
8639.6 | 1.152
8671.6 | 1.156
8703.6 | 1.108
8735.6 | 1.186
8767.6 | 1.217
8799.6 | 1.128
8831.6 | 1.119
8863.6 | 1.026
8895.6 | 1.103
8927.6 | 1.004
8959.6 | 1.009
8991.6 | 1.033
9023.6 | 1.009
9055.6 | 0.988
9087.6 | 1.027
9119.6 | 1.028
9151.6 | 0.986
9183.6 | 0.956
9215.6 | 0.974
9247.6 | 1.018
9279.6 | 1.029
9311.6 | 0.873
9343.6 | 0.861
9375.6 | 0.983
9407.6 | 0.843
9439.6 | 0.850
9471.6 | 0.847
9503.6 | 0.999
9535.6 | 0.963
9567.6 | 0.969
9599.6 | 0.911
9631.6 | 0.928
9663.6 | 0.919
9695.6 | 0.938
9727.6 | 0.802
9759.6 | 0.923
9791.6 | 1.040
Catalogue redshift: 1.268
